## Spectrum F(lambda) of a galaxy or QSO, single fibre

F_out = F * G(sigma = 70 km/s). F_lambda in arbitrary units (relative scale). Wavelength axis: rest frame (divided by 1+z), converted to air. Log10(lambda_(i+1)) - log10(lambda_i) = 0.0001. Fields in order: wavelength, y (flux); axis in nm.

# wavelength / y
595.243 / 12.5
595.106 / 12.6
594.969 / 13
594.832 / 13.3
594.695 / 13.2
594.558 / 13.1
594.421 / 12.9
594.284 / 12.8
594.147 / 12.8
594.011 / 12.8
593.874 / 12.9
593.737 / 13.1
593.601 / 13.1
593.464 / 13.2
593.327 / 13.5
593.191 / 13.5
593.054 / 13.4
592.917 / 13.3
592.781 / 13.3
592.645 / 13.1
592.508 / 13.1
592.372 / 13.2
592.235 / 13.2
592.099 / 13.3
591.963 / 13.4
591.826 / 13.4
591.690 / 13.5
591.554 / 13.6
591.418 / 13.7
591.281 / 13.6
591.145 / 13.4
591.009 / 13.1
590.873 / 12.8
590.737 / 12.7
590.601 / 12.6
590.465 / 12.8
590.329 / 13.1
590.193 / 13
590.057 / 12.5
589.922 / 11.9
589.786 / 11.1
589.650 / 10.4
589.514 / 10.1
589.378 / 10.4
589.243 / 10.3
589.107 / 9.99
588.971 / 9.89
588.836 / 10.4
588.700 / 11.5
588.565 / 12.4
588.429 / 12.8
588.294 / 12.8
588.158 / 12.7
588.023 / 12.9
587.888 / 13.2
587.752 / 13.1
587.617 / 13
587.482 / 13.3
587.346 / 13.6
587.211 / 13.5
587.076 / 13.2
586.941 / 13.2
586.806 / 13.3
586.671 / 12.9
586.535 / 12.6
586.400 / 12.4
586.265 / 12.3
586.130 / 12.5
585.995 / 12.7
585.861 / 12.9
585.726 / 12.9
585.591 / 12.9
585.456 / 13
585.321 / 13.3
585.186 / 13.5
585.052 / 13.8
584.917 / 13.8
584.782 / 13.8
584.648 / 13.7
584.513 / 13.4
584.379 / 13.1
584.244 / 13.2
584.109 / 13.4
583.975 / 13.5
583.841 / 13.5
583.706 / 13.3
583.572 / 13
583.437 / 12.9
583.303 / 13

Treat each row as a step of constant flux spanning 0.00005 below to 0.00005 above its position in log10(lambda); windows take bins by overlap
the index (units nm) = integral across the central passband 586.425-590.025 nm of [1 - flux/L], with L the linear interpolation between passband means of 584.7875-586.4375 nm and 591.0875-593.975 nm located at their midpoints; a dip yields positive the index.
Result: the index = 0.28 nm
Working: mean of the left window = 13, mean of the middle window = 12.1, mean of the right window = 13.3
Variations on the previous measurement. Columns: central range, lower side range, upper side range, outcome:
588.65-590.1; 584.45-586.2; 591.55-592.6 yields 0.279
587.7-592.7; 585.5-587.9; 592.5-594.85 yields 0.248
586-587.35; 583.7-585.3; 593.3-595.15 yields 0.049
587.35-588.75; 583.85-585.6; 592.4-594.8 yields 0.052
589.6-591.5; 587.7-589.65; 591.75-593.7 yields -0.044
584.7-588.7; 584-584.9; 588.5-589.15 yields -0.306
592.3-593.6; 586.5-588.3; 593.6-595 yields -0.026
